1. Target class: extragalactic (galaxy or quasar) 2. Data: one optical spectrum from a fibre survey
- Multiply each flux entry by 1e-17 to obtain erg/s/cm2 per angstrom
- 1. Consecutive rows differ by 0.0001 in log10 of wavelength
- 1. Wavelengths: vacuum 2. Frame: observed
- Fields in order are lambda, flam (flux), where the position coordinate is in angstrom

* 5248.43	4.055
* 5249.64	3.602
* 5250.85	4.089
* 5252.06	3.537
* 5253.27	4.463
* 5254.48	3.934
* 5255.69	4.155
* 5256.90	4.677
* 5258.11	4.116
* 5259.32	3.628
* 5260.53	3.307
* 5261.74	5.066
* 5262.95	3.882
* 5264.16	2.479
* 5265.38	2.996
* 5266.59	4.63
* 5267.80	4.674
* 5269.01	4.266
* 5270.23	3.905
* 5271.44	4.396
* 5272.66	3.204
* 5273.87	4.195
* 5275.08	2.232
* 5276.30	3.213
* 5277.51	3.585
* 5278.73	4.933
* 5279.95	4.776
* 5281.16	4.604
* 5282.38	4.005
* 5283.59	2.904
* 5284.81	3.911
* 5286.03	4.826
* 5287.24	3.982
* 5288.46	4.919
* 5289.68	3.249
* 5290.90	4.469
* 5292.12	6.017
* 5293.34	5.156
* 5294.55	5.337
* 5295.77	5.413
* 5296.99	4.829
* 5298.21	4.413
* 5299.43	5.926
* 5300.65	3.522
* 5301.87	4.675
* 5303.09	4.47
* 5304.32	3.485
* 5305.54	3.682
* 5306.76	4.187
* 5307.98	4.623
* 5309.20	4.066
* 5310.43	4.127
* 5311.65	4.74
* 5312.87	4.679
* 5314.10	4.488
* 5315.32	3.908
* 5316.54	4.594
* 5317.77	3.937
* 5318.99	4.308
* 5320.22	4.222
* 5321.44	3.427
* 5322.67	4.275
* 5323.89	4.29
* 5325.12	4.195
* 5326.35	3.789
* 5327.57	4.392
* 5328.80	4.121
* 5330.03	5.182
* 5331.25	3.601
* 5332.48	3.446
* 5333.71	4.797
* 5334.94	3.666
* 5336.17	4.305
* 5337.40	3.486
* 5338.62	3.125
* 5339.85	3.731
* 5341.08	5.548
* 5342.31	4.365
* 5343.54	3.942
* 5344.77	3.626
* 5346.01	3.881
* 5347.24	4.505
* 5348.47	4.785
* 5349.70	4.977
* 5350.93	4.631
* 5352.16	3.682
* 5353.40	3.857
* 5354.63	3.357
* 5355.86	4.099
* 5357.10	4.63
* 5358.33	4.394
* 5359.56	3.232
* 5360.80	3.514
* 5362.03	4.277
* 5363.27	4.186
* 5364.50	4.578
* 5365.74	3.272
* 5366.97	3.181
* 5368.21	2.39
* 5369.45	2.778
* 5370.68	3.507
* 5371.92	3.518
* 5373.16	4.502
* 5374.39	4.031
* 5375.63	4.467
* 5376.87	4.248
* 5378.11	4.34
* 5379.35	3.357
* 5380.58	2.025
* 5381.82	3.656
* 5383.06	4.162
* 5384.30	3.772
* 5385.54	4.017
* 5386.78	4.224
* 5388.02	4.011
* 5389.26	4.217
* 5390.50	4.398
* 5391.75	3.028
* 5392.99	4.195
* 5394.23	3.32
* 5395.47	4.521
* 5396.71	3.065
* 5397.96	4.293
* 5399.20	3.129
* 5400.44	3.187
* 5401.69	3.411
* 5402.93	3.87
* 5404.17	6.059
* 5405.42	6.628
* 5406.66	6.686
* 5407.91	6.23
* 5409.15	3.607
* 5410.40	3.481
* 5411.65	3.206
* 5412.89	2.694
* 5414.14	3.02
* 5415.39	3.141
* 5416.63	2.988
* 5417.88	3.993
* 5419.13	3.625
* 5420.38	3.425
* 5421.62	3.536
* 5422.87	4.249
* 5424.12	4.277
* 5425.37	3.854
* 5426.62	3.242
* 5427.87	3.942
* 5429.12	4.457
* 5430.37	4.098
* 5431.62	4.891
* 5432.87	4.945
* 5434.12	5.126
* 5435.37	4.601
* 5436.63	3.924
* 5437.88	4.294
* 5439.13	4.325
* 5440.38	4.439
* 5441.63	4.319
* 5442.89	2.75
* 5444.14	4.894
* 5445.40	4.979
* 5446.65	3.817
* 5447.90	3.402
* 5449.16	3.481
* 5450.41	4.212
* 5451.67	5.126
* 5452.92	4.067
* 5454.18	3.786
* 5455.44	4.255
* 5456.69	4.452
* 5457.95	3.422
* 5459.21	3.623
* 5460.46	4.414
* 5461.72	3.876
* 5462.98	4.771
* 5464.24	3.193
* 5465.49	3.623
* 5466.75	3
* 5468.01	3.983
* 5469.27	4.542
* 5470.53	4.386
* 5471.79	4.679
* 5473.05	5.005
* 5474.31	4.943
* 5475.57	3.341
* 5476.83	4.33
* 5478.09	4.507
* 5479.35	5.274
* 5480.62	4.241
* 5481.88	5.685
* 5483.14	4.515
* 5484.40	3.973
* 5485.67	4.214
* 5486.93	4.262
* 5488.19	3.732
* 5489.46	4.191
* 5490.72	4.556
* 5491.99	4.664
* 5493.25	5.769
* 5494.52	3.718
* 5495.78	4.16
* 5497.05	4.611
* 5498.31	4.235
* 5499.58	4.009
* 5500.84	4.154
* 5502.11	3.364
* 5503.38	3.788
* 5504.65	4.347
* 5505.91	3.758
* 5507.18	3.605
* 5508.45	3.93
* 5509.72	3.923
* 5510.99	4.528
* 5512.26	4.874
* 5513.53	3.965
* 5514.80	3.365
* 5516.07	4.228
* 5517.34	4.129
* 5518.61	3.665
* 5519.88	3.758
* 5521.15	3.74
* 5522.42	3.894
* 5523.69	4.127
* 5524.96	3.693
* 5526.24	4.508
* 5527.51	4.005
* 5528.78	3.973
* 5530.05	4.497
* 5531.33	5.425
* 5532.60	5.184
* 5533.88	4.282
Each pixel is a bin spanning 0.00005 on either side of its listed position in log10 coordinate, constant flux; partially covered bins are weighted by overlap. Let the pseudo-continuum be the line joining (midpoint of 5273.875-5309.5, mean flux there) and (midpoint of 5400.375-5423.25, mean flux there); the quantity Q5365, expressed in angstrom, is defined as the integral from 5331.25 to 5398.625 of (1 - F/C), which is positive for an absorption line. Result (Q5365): 4.3 angstrom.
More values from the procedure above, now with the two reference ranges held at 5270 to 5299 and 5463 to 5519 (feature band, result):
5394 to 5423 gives 1.8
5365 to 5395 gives 3.9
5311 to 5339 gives 0.9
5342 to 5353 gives 0.0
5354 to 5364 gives 0.7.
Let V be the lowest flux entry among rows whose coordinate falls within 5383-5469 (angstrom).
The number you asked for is 2.694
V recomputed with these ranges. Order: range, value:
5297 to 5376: 2.39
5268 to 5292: 2.232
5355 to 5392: 2.025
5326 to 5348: 3.125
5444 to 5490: 3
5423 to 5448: 2.75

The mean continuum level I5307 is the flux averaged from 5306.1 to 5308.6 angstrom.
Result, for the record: 4.4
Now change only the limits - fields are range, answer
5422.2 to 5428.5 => 3.91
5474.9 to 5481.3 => 4.35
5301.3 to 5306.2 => 4.07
